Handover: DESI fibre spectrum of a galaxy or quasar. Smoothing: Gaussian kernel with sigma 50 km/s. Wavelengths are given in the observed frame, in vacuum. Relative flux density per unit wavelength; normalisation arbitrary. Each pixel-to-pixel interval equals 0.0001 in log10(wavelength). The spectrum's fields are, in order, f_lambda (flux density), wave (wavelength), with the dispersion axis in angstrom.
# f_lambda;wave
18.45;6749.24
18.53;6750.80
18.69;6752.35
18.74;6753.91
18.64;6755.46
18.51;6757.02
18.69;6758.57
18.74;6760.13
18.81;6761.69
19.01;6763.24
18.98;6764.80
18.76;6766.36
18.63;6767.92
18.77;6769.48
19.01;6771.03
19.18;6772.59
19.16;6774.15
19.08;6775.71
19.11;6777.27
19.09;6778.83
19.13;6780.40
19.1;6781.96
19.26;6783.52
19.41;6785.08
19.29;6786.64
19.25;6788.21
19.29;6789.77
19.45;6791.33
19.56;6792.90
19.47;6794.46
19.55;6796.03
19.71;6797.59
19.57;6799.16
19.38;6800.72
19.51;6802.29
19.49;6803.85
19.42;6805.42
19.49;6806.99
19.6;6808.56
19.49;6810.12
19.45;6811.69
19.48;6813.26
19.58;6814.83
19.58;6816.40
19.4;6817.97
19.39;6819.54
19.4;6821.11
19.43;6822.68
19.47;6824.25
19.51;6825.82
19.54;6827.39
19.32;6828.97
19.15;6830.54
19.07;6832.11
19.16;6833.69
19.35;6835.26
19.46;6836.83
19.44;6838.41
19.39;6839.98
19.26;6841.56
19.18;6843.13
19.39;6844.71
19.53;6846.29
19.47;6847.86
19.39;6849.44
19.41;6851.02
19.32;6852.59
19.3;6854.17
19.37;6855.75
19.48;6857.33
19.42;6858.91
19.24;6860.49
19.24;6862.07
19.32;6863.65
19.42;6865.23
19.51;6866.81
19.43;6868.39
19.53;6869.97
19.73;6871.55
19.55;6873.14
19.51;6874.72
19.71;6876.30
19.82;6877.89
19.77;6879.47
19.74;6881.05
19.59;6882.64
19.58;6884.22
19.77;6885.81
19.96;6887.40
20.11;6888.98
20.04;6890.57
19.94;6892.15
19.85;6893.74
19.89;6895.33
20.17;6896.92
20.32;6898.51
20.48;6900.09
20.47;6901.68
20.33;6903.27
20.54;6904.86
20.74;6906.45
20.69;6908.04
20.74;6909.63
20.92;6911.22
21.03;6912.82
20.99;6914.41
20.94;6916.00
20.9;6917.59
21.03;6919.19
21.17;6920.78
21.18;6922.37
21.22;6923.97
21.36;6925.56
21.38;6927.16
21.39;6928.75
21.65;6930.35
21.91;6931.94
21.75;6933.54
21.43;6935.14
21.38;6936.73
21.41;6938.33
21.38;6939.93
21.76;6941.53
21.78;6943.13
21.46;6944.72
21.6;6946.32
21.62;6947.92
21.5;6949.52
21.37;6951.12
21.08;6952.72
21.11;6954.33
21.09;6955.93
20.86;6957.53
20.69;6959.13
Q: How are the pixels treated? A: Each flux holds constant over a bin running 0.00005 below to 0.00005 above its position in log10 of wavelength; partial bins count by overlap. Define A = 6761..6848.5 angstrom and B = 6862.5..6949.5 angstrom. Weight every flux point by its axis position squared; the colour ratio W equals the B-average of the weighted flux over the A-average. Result 1.10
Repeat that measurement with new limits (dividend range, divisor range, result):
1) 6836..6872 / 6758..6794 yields 1.04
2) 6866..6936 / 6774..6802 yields 1.09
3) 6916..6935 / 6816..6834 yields 1.13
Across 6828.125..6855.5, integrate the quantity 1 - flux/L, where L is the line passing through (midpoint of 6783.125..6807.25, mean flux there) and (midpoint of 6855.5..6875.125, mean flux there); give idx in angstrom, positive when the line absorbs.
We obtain 0.2 angstrom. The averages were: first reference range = 19.4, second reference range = 19.4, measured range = 19.3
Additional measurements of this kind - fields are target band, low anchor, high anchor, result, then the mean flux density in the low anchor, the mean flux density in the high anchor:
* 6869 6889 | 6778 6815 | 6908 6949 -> 0.88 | 19.4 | 21.3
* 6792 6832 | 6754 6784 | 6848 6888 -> -0.60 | 18.9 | 19.5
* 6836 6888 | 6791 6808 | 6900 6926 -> 1.96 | 19.5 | 20.9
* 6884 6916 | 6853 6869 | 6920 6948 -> 0.23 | 19.4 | 21.5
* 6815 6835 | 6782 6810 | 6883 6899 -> 0.23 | 19.4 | 19.9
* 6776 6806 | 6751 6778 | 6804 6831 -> -0.33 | 18.9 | 19.5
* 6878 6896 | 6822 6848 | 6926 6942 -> 0.58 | 19.4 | 21.5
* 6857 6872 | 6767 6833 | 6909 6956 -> 0.65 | 19.3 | 21.3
